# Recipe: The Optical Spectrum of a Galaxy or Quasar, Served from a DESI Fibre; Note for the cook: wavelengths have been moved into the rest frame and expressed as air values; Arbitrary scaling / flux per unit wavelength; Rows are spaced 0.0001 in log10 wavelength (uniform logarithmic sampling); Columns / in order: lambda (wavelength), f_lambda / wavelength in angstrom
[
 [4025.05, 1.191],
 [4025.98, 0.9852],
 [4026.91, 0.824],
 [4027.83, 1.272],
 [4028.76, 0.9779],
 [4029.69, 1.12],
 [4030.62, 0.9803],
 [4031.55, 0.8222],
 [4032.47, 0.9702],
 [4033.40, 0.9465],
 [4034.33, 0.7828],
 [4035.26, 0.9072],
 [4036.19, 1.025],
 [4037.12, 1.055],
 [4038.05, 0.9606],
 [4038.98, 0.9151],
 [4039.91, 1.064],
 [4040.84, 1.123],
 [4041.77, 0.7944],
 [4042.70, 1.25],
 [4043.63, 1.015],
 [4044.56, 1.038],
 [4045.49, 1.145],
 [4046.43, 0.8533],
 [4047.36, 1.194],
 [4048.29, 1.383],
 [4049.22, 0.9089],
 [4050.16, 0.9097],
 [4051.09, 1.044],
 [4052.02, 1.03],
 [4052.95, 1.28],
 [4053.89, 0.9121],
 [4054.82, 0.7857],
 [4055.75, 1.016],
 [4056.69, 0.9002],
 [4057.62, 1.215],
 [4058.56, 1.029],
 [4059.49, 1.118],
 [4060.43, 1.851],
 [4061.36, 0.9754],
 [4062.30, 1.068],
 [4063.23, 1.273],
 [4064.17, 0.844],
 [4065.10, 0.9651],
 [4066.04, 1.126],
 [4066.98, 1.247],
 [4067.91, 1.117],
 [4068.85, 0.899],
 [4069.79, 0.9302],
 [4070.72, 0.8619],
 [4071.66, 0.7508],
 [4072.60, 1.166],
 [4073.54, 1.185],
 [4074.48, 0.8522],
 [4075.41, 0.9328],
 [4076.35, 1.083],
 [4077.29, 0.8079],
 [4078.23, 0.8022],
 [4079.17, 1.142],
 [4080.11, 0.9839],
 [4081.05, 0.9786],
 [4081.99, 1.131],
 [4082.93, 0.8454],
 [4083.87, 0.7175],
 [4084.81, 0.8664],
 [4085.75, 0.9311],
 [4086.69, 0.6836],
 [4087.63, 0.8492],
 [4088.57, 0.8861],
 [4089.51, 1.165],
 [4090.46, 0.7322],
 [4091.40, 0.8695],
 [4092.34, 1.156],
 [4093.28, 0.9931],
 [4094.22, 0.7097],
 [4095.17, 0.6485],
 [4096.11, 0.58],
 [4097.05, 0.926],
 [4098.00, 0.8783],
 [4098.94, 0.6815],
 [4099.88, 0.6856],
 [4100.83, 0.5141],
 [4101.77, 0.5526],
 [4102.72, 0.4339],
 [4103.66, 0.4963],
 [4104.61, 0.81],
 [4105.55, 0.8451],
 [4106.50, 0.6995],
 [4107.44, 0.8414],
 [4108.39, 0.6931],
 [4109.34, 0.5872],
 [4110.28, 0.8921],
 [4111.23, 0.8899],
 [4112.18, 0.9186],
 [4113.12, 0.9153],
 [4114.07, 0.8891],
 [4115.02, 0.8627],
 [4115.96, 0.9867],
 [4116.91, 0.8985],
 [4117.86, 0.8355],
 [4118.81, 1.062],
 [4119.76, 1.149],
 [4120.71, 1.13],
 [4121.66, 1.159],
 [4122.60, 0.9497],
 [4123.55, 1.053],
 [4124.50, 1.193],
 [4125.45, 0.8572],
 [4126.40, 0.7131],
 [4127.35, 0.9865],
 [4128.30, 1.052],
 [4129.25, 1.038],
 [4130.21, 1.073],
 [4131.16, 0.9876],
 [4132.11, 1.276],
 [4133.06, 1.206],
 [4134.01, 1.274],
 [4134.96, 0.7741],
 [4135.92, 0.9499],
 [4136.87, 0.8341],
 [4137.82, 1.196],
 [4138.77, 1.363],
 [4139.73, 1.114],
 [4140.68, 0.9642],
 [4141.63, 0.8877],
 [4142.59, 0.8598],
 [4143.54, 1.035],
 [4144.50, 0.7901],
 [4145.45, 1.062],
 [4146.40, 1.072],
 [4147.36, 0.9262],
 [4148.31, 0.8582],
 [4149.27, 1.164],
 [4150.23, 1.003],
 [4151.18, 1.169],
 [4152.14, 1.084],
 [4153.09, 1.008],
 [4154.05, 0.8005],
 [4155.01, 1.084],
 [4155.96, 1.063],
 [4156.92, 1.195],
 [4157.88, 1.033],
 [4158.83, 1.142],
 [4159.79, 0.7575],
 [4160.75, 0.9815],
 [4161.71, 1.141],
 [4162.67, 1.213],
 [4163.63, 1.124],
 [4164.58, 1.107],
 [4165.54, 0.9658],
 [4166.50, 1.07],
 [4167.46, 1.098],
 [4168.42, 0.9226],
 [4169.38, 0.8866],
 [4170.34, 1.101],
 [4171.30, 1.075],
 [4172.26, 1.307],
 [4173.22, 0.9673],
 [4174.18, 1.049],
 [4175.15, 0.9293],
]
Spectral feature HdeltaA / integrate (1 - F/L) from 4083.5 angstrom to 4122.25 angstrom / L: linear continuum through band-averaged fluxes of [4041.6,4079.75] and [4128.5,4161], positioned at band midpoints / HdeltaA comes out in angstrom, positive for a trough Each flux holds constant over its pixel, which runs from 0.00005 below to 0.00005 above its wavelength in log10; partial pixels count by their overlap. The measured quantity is 7.7 angstrom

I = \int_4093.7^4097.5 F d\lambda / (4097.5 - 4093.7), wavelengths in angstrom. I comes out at 0.719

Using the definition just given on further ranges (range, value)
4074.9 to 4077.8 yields 0.939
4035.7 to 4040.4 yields 1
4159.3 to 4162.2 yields 0.959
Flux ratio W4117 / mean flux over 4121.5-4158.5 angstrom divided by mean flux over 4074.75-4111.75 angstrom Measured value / 1.26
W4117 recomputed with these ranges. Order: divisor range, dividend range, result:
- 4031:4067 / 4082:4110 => 0.74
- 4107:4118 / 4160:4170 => 1.23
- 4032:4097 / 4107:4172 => 1.02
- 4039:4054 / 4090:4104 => 0.69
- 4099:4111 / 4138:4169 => 1.53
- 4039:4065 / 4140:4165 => 0.95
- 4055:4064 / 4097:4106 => 0.59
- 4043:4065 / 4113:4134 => 0.95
